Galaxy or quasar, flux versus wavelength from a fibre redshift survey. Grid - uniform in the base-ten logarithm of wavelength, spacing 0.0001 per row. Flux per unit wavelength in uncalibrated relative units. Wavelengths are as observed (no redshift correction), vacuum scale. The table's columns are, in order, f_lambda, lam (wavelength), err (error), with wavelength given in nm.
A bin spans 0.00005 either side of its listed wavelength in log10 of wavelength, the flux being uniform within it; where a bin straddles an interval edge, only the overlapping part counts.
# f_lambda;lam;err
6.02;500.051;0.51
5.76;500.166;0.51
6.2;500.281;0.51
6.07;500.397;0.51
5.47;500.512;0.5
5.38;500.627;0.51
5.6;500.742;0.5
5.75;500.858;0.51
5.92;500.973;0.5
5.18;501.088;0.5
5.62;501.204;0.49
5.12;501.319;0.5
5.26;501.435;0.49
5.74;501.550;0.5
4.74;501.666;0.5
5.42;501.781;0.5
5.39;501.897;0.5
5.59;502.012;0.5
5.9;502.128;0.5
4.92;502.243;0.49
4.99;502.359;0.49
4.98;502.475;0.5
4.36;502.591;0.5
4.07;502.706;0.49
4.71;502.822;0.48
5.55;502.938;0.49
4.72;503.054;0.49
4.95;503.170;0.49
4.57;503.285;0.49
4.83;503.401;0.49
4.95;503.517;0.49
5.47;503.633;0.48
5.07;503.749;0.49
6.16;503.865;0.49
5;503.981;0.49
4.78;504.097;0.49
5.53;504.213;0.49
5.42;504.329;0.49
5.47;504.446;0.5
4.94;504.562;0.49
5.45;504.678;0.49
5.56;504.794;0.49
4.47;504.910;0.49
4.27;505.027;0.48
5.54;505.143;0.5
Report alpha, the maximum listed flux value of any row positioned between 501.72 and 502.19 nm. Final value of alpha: 5.9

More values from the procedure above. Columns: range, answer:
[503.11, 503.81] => 5.47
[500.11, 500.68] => 6.2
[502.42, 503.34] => 5.55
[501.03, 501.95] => 5.74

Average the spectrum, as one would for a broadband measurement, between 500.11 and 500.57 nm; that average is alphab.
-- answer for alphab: 5.87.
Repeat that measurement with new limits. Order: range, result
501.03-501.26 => 5.39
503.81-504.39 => 5.37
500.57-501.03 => 5.66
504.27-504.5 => 5.43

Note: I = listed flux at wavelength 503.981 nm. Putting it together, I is 5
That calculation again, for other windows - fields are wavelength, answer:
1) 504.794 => 5.56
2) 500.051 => 6.02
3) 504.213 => 5.53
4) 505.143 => 5.54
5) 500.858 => 5.75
